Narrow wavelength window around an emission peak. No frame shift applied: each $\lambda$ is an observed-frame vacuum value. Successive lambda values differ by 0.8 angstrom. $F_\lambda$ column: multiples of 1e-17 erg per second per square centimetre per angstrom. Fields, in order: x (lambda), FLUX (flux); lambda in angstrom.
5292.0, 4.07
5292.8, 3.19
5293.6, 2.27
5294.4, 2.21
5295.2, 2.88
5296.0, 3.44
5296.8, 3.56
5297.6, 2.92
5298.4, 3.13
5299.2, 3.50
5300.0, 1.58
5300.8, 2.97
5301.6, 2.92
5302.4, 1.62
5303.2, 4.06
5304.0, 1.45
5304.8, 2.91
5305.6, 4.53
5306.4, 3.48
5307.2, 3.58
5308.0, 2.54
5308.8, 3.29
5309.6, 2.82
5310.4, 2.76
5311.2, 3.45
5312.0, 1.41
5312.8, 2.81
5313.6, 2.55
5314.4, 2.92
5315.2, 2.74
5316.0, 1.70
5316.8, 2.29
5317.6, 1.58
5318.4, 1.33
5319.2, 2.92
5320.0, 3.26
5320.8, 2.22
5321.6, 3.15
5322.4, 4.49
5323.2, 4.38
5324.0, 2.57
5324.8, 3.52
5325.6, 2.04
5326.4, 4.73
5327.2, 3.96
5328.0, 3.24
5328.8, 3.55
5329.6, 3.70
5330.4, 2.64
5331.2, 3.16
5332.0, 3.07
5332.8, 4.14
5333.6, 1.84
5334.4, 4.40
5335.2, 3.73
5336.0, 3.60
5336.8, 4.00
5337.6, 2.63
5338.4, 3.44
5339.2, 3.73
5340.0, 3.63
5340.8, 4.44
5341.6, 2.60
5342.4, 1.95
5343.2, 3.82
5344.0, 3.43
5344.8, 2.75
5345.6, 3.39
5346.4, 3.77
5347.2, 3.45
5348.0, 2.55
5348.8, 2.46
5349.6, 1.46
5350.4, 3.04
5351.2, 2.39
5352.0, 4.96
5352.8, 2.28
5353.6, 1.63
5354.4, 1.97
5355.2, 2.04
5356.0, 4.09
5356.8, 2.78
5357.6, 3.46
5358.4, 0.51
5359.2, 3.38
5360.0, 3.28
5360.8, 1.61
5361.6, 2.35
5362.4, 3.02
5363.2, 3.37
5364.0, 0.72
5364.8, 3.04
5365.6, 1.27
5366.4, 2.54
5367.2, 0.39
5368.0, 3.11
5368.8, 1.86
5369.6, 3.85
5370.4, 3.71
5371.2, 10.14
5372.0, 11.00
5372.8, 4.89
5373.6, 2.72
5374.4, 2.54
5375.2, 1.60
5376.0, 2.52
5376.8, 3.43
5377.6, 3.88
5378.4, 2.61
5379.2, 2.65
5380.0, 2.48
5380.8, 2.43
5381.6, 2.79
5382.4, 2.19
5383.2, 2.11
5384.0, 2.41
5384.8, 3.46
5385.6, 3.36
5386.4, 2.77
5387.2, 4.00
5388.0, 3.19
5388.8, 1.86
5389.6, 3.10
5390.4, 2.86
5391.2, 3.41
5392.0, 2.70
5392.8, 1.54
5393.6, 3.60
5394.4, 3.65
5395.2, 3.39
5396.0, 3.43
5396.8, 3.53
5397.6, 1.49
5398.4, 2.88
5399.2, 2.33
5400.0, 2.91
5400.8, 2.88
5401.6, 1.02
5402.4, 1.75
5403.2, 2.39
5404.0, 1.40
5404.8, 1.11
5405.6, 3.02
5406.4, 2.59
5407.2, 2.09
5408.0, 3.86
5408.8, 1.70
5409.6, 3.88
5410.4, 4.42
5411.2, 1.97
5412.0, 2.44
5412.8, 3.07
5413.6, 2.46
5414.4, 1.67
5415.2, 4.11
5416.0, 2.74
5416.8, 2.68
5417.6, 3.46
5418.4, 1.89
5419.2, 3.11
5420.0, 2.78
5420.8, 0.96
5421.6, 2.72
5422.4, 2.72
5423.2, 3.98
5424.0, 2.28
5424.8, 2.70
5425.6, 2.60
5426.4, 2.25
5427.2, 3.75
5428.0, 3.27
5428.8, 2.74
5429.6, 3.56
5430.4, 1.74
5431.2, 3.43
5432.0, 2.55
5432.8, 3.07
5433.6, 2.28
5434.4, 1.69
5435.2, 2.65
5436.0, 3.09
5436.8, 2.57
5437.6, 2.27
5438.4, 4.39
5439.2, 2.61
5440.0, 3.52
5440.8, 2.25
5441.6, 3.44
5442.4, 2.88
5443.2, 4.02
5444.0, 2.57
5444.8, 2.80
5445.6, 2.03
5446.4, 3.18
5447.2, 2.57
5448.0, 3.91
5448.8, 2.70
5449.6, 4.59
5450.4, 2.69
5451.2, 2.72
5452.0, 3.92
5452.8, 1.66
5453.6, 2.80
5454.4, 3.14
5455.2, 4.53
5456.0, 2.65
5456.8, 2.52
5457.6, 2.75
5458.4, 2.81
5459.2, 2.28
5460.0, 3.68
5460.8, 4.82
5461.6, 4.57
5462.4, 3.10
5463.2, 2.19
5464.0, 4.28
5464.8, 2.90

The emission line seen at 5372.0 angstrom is H-beta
